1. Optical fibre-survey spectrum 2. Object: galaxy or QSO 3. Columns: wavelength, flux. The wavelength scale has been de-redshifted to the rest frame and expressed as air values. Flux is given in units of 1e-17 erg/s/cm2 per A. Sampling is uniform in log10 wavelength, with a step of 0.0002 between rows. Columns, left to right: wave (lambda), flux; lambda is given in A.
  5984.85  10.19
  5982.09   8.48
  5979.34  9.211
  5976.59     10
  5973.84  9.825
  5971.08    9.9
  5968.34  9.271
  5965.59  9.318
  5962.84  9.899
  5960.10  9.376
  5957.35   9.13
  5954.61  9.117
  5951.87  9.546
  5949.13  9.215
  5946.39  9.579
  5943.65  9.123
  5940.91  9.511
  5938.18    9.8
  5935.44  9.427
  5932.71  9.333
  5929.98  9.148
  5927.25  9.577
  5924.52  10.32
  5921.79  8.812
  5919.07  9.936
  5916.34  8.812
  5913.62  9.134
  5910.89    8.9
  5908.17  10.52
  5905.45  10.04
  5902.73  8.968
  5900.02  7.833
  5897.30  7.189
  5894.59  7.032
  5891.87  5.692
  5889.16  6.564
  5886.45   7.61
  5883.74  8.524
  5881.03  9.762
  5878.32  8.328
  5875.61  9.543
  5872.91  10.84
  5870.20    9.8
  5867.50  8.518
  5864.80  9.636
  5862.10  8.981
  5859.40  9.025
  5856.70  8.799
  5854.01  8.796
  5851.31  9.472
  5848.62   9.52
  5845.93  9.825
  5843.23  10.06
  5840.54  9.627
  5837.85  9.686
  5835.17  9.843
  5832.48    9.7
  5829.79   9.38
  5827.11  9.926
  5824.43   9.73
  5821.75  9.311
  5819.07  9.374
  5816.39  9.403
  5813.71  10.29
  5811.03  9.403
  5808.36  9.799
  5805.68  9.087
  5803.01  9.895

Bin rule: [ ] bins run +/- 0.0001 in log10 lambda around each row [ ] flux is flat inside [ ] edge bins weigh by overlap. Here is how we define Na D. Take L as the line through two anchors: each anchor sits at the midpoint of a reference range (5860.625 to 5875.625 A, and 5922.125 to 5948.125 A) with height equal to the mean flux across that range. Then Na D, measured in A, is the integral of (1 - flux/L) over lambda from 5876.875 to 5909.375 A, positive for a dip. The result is 4.7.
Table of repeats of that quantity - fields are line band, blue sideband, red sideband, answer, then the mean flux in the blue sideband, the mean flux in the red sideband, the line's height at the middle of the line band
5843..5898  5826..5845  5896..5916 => 3.7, 9.74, 8.94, 9.34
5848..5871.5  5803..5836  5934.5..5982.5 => 1.0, 9.61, 9.45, 9.56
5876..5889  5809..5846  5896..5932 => 1.3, 9.68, 9.18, 9.36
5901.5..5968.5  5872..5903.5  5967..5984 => -4.6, 8.1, 9.47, 8.84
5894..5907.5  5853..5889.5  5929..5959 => 1.1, 8.97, 9.36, 9.13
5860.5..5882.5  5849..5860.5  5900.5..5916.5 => -0.6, 9.07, 9.36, 9.16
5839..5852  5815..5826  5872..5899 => -1.1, 9.47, 8.06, 8.93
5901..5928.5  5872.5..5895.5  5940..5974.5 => -2.6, 8.12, 9.44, 8.67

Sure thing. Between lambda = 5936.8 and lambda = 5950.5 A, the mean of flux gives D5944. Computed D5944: 9.44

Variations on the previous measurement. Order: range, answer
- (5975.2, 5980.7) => 9.62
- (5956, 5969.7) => 9.4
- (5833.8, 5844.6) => 9.8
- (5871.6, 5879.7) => 9.56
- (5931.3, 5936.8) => 9.39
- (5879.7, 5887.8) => 8.63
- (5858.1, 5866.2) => 9.21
